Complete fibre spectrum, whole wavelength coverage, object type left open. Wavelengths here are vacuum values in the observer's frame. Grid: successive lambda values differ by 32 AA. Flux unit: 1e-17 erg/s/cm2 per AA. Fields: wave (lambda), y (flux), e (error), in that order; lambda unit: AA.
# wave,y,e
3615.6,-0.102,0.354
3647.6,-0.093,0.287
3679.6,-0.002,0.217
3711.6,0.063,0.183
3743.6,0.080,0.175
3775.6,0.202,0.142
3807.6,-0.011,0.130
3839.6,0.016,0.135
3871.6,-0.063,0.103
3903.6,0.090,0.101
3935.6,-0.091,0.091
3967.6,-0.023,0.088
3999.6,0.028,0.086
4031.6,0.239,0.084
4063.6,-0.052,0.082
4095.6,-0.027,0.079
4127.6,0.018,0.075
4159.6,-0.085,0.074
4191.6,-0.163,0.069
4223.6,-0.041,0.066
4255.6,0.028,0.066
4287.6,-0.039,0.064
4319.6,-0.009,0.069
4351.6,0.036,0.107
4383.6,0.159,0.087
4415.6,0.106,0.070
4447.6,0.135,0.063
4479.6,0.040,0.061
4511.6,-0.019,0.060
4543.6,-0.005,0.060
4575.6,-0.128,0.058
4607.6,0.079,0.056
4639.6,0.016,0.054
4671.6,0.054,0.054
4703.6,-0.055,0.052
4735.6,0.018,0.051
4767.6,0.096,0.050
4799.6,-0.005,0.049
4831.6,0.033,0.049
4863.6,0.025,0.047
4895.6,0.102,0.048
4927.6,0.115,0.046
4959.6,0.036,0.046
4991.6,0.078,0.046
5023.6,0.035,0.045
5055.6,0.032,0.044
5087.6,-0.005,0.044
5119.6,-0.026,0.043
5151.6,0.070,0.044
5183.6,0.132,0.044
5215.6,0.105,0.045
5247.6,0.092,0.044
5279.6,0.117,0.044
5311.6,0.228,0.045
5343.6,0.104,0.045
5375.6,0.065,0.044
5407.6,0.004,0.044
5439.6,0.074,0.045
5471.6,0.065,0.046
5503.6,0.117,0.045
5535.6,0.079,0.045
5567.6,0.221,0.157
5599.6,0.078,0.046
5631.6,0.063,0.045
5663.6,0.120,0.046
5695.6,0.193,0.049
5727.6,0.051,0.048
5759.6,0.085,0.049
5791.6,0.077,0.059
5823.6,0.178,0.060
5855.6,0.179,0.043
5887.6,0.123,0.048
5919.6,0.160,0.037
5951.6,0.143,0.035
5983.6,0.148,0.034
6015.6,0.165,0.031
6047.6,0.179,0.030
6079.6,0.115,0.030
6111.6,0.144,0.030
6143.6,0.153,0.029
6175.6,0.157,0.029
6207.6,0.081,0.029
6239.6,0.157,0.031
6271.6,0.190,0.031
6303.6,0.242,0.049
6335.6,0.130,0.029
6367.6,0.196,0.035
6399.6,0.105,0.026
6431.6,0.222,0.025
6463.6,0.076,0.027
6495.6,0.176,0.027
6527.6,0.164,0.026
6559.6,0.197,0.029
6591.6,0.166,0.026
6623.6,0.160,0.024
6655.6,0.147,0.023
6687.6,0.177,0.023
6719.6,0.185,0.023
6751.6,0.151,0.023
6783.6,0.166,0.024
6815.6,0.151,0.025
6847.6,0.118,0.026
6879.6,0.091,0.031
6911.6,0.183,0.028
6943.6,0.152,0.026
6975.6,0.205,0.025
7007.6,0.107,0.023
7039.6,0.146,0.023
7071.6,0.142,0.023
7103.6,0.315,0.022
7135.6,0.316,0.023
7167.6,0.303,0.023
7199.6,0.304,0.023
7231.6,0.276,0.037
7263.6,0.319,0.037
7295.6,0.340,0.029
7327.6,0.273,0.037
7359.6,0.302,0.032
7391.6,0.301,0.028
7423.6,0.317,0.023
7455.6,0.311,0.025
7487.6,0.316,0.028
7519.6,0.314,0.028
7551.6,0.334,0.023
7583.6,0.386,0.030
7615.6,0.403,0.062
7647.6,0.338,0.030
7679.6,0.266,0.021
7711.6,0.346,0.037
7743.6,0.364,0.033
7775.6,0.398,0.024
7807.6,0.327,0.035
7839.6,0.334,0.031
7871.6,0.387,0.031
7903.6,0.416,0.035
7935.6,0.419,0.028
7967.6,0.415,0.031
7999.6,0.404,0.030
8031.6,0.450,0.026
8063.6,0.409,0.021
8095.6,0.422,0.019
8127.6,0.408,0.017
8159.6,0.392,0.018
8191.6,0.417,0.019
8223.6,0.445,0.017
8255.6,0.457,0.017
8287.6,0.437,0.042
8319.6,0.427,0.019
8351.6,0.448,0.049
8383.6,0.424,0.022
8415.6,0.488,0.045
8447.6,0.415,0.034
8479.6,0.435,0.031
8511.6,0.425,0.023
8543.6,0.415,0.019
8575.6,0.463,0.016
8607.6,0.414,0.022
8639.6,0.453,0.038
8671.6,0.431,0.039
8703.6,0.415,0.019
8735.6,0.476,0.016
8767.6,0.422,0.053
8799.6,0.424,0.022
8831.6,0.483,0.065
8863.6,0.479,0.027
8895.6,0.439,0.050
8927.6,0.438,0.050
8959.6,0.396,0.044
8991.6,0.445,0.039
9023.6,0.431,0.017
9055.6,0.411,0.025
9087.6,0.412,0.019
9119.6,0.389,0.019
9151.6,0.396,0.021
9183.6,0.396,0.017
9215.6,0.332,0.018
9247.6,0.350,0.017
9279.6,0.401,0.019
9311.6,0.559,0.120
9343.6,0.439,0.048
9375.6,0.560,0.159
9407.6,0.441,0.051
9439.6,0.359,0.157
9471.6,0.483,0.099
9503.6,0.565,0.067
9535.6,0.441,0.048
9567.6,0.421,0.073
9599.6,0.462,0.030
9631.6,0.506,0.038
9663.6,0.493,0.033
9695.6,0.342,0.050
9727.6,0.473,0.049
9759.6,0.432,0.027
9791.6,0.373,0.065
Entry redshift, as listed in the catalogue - 0.78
